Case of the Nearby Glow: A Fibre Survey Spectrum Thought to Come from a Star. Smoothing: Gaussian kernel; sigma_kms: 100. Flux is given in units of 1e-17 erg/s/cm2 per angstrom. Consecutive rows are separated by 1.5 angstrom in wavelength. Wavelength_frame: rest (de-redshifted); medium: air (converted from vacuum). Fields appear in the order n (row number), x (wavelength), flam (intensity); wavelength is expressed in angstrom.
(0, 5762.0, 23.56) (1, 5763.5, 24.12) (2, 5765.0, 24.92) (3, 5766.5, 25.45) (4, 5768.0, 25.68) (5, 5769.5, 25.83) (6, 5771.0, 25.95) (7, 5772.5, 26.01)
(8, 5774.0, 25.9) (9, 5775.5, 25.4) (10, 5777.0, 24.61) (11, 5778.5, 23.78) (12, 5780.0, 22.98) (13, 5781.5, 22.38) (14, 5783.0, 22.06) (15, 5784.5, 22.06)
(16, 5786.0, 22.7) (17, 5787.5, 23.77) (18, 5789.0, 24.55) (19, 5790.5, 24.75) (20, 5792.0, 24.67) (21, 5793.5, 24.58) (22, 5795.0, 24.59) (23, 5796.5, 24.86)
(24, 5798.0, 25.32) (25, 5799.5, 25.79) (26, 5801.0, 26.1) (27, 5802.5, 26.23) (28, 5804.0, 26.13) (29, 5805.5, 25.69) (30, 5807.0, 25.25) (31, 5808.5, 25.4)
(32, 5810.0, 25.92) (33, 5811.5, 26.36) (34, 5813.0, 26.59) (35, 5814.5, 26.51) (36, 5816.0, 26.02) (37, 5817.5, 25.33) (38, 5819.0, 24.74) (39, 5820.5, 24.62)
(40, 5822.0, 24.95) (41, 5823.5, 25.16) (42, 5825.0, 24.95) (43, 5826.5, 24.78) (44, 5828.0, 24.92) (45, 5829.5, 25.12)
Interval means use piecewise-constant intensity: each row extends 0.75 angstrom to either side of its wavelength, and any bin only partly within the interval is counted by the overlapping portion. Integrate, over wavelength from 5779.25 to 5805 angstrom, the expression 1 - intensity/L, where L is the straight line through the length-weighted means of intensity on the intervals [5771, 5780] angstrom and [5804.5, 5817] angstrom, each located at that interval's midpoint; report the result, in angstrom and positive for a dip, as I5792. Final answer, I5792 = 1.1 angstrom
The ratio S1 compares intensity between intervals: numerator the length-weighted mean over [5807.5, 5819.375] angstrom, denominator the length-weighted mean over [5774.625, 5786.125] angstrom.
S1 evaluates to 1.1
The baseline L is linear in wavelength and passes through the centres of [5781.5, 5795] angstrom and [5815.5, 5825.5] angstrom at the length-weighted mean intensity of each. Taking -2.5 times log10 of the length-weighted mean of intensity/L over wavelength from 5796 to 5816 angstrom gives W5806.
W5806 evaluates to -0.06 mag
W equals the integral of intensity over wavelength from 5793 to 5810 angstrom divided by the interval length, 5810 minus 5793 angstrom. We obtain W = 25.5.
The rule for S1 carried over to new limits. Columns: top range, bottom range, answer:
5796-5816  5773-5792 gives 1.09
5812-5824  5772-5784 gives 1.06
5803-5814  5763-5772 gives 1.02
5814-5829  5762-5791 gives 1.03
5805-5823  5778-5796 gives 1.09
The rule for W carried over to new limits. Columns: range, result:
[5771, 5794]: 24.1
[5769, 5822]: 25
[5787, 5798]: 24.6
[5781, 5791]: 23.2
